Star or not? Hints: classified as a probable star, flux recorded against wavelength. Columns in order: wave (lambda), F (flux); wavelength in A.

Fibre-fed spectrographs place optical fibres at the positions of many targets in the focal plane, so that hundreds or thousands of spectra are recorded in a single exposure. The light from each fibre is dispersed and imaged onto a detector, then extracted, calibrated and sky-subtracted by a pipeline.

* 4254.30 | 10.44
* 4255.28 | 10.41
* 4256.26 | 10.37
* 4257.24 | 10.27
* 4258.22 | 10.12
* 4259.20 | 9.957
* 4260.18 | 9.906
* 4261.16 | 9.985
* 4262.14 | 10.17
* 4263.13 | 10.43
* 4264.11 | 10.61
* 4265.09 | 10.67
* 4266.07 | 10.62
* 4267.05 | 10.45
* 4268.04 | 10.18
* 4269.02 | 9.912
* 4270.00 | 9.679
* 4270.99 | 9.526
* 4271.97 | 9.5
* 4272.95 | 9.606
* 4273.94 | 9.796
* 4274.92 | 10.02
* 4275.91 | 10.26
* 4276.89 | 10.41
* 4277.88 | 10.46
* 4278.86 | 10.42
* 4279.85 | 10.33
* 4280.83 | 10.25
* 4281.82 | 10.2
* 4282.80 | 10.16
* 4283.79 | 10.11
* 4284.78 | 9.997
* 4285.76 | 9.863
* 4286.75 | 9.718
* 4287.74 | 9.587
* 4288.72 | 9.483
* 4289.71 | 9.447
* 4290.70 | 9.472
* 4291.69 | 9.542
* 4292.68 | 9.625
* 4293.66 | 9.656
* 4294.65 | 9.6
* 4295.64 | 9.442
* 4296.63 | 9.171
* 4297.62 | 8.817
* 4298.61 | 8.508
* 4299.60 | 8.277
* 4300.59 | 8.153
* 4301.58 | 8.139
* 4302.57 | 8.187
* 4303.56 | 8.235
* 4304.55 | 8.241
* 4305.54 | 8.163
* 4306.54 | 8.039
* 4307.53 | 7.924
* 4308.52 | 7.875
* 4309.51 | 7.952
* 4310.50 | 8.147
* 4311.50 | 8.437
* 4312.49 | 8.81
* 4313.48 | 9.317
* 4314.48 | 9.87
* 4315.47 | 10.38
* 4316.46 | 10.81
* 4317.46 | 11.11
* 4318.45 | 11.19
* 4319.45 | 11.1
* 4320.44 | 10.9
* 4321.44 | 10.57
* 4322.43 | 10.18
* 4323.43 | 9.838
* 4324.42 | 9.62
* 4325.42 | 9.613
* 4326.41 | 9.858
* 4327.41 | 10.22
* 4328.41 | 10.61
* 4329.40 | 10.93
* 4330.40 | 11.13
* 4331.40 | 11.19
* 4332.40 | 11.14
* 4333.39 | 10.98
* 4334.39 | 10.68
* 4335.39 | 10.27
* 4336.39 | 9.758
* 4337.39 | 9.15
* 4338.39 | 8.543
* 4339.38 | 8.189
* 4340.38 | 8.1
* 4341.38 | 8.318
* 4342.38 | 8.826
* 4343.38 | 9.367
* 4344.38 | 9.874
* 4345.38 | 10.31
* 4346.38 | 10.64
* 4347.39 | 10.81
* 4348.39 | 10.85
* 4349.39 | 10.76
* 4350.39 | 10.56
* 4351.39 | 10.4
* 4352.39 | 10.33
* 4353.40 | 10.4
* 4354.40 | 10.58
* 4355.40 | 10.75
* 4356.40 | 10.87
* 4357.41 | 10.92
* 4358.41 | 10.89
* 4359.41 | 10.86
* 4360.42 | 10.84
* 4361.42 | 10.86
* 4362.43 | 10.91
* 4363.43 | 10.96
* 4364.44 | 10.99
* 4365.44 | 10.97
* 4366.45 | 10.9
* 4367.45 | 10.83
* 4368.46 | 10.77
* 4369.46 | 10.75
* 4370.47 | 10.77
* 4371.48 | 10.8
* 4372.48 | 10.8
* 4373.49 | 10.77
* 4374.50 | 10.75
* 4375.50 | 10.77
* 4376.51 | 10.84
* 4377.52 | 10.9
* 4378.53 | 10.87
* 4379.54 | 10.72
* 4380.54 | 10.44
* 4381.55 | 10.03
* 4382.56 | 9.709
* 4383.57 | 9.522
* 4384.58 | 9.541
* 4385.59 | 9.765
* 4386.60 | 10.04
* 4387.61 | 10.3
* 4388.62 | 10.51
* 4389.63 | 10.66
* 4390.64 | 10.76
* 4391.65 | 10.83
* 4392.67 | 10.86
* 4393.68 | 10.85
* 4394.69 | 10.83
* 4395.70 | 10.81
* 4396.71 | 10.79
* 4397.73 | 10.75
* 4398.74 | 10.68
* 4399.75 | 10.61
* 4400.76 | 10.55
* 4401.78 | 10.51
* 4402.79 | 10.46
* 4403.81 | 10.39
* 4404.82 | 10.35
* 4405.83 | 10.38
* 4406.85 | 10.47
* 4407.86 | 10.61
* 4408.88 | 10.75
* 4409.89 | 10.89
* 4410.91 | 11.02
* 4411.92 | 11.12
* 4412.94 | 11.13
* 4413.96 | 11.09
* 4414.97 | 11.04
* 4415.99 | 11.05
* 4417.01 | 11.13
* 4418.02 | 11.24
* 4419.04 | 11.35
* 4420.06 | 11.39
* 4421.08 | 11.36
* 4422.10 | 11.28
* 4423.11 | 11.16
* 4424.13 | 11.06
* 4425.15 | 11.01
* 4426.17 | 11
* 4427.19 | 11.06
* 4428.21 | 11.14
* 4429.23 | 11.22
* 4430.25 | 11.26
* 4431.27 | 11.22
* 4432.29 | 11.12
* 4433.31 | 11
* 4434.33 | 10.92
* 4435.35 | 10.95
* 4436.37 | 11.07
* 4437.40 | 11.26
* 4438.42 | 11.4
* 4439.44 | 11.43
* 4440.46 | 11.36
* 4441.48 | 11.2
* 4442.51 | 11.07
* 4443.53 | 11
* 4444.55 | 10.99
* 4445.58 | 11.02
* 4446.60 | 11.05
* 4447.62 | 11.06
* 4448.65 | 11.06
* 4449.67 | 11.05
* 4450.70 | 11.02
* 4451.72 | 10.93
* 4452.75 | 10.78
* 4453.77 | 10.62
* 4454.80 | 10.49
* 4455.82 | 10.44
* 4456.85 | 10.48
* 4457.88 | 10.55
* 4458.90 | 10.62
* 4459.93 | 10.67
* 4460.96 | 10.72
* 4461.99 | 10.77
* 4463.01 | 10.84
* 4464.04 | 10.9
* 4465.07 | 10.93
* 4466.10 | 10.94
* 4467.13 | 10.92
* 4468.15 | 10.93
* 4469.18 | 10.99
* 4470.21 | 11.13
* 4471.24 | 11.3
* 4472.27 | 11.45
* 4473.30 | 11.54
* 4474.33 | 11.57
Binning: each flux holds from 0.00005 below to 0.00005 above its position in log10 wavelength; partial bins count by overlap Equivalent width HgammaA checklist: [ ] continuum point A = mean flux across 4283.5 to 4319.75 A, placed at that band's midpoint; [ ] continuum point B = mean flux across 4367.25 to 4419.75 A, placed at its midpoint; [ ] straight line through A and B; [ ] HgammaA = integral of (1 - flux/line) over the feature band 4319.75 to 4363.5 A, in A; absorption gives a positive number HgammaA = -1.9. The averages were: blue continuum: 9.18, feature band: 10.3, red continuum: 10.7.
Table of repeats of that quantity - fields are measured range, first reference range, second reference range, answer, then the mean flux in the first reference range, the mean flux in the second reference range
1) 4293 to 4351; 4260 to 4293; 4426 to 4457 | 4.0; 10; 11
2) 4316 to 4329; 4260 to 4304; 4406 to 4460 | -0.5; 9.7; 11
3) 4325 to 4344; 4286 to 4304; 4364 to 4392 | -0.1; 9.07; 10.5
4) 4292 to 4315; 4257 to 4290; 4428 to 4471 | 3.5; 10.1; 11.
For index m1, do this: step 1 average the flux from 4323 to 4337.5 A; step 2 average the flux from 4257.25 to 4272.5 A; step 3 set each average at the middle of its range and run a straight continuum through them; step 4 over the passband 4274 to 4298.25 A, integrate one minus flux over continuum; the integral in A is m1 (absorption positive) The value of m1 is 0.9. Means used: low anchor 10.1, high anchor 10.4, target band 9.83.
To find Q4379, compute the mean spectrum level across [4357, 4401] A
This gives 10.6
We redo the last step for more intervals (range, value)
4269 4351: 9.67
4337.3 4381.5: 10.4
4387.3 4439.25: 10.9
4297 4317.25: 8.65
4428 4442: 11.2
